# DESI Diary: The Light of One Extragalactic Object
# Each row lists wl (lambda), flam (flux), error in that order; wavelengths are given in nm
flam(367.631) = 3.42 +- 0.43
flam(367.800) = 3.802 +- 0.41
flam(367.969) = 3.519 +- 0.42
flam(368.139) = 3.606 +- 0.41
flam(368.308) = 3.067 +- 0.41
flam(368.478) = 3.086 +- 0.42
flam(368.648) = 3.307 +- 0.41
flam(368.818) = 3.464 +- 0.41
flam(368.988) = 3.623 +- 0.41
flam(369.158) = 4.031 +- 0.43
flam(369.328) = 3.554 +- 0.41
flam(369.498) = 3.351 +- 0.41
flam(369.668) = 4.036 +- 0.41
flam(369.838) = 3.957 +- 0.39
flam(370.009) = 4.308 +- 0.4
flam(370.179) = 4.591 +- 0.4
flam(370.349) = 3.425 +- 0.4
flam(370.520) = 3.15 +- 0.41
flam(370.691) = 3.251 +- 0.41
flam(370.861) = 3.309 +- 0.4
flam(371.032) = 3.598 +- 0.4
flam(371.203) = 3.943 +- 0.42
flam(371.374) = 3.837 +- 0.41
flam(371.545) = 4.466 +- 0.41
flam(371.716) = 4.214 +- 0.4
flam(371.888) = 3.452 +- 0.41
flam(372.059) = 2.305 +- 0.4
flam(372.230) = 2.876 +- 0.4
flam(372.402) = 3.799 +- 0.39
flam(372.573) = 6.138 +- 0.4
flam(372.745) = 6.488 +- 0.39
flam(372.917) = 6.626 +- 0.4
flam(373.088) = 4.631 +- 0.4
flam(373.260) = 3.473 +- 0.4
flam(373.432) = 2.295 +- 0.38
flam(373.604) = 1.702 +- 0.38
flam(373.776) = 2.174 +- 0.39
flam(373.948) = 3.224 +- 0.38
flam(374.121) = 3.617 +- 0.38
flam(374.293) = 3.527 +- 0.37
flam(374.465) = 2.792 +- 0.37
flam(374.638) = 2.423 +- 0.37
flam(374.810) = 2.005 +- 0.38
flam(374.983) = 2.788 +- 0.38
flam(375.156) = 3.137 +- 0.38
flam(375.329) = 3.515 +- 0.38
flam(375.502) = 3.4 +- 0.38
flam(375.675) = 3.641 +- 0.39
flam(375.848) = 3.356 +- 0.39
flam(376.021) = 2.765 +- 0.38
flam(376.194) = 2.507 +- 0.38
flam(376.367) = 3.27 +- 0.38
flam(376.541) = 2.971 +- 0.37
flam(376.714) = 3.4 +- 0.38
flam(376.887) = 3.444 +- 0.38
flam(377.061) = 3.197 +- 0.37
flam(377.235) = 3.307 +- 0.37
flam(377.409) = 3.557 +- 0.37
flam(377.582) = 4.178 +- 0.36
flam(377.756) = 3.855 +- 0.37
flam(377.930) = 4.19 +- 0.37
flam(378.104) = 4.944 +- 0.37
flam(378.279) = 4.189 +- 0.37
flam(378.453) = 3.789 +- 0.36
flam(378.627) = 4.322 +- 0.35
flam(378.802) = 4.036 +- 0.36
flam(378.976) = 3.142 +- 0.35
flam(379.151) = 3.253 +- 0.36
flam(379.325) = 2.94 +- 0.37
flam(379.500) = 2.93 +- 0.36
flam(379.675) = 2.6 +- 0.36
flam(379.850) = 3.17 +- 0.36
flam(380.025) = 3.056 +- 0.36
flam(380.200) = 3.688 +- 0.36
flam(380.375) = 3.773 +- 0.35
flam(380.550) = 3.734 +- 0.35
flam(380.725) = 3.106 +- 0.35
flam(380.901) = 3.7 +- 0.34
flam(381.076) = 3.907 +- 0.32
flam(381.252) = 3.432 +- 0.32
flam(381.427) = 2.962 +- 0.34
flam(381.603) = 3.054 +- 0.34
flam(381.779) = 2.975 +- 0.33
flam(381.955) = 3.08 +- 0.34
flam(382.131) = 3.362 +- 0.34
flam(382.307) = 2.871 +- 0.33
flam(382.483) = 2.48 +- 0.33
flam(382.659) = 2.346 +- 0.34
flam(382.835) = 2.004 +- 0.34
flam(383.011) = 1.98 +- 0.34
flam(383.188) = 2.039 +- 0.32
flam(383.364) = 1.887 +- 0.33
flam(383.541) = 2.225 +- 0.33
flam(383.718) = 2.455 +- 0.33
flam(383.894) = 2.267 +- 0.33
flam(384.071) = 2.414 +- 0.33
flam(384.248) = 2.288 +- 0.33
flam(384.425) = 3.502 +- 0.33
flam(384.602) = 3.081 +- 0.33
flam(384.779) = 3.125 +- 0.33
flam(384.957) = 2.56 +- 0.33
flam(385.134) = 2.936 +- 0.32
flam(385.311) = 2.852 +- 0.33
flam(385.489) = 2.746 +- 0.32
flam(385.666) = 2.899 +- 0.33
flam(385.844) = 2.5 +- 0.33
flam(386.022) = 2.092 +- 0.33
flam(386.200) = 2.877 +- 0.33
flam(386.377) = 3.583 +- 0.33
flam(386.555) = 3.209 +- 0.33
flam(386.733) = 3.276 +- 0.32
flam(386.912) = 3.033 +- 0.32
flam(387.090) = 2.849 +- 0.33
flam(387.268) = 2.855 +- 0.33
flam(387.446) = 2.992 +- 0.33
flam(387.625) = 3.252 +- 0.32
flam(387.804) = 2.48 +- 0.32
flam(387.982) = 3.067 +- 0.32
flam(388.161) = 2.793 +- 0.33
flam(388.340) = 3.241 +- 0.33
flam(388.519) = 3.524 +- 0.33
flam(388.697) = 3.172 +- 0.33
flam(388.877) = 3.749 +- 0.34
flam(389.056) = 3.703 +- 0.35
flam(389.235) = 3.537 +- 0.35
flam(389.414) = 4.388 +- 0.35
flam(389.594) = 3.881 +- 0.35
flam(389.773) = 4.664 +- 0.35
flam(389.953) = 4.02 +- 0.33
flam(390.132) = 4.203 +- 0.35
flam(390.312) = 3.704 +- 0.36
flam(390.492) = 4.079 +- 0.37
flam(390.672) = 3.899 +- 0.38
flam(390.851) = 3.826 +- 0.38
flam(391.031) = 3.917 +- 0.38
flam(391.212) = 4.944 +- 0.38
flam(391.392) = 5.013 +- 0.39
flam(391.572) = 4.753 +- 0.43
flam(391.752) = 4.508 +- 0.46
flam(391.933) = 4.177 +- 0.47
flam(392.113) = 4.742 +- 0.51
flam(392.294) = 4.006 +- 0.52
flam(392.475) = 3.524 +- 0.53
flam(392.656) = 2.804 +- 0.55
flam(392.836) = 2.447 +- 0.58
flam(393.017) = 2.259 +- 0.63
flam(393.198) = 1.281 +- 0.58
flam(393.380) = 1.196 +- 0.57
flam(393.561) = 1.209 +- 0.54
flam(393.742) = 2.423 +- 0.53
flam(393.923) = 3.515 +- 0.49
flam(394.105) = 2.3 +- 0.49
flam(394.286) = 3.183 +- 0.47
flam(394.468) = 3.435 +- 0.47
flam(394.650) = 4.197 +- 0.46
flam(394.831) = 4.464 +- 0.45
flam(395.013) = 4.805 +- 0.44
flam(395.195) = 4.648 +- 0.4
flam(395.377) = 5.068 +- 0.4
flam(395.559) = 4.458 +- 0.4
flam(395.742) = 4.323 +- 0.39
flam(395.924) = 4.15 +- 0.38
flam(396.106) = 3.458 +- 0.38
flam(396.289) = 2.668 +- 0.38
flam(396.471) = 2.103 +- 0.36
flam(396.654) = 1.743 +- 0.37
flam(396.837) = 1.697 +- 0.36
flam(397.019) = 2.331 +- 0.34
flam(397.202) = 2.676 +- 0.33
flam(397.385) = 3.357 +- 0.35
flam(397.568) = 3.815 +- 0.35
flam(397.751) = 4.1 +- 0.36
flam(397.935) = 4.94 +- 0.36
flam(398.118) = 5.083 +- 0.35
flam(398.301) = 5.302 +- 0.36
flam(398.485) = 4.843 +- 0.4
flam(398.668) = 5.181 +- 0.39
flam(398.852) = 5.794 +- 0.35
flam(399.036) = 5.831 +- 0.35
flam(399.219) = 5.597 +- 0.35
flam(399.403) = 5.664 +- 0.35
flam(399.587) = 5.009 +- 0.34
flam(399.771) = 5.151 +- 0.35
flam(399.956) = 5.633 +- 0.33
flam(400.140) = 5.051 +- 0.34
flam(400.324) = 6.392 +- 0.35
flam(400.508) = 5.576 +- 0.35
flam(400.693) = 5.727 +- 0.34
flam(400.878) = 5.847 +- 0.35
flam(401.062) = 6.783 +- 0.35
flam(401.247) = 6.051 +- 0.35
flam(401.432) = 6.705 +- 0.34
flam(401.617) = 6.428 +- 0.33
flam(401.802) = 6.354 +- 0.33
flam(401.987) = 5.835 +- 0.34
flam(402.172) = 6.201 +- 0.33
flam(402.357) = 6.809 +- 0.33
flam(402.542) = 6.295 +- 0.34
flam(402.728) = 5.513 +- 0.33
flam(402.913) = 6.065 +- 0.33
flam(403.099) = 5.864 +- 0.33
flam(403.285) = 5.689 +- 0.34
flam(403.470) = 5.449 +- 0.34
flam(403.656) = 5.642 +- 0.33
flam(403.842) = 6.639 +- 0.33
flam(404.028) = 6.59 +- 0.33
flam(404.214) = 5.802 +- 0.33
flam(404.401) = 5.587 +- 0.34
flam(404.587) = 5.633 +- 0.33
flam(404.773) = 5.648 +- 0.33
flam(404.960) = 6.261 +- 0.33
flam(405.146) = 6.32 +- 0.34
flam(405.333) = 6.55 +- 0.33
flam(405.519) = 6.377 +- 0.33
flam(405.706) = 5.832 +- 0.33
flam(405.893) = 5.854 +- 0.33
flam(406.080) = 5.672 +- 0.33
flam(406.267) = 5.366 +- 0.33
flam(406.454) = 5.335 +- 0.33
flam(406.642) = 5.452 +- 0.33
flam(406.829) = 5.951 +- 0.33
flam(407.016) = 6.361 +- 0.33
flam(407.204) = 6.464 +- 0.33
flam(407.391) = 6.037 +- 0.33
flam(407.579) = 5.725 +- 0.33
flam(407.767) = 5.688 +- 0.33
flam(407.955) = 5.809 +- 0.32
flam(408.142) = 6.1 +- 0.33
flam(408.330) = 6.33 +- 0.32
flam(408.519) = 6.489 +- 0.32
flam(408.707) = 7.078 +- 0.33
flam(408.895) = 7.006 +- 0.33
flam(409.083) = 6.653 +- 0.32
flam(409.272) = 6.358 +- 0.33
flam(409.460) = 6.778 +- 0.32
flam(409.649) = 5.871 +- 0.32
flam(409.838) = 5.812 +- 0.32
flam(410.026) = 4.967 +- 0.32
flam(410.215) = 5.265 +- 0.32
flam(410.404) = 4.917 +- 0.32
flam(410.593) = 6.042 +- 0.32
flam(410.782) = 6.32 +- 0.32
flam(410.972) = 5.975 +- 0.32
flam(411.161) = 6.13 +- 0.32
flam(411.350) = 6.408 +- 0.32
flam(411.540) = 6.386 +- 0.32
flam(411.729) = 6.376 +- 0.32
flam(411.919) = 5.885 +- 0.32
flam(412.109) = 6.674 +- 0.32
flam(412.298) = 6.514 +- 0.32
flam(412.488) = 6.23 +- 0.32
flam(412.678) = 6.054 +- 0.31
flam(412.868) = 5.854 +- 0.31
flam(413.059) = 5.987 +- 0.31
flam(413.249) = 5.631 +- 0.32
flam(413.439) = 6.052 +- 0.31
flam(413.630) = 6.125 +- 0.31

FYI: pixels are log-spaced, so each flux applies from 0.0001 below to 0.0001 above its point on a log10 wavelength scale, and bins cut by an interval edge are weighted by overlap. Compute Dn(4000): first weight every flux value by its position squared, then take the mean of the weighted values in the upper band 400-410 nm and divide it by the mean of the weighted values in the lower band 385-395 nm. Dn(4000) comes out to 1.95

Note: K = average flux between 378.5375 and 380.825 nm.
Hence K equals 3.37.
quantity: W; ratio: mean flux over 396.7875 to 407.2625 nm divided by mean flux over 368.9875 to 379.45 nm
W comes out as 1.55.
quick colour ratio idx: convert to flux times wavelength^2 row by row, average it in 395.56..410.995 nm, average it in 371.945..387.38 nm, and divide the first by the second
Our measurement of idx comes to 2.0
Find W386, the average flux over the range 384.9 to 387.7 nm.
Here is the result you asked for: 2.91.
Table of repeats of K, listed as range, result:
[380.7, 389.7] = 2.96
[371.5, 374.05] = 3.84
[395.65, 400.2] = 4.22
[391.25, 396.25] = 3.57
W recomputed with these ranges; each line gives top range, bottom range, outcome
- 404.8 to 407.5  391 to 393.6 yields 1.75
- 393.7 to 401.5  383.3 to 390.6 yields 1.42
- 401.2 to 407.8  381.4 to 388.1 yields 2.18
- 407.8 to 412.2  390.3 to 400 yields 1.59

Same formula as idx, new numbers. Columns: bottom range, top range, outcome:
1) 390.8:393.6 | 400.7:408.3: 1.86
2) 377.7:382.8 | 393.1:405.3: 1.57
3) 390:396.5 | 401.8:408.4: 1.75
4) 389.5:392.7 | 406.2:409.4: 1.60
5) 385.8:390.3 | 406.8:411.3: 2.03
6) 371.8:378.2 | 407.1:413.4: 2.10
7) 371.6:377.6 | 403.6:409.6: 2.10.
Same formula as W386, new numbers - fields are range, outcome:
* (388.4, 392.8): 4.01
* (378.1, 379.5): 3.7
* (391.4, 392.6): 4.29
